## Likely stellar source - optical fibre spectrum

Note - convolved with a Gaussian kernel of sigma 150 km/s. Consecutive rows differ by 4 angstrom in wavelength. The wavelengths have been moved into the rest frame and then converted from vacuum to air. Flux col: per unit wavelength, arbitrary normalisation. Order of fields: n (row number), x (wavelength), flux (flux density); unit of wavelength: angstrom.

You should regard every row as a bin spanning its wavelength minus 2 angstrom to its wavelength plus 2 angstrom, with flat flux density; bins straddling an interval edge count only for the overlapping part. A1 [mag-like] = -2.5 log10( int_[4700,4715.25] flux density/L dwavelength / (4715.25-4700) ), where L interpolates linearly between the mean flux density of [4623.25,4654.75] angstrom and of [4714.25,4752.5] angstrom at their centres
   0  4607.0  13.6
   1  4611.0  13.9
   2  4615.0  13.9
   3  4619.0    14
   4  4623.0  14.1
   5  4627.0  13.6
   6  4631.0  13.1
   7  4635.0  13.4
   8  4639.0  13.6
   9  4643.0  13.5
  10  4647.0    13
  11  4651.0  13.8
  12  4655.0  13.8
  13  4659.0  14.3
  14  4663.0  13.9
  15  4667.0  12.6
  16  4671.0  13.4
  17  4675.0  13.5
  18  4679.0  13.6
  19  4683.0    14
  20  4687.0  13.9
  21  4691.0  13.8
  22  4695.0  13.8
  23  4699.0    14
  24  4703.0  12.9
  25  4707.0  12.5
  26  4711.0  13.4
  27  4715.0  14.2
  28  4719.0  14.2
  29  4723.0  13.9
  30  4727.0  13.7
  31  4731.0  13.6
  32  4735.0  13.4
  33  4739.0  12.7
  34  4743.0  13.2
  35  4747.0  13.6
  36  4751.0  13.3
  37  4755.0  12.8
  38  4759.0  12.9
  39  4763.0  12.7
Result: 0.03 mag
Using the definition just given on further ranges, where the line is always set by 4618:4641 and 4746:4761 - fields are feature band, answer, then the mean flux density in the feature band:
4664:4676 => 0.02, 13.2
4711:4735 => -0.05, 13.8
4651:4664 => -0.04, 14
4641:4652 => 0.01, 13.4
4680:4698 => -0.04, 13.9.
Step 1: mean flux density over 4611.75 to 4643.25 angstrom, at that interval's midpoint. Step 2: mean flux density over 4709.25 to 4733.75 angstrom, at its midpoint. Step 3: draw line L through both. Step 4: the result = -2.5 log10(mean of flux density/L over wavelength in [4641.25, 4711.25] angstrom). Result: 0.02 mag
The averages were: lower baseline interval 13.7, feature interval 13.5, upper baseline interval 13.8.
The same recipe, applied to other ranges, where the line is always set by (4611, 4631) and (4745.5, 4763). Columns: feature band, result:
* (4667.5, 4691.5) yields -0.01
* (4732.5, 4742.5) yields 0.01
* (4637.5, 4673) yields 0.01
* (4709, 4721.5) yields -0.05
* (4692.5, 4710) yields 0.00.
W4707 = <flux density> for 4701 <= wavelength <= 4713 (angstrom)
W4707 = 12.9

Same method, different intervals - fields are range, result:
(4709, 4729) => 13.9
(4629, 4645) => 13.4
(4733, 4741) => 13.1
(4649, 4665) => 13.9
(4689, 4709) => 13.4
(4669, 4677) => 13.4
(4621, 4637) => 13.6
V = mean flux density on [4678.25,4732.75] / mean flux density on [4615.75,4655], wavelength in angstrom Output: 1.01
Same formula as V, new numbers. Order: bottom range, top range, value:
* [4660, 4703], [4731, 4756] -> 0.97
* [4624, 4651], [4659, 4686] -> 1.01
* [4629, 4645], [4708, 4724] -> 1.03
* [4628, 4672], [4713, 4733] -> 1.03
